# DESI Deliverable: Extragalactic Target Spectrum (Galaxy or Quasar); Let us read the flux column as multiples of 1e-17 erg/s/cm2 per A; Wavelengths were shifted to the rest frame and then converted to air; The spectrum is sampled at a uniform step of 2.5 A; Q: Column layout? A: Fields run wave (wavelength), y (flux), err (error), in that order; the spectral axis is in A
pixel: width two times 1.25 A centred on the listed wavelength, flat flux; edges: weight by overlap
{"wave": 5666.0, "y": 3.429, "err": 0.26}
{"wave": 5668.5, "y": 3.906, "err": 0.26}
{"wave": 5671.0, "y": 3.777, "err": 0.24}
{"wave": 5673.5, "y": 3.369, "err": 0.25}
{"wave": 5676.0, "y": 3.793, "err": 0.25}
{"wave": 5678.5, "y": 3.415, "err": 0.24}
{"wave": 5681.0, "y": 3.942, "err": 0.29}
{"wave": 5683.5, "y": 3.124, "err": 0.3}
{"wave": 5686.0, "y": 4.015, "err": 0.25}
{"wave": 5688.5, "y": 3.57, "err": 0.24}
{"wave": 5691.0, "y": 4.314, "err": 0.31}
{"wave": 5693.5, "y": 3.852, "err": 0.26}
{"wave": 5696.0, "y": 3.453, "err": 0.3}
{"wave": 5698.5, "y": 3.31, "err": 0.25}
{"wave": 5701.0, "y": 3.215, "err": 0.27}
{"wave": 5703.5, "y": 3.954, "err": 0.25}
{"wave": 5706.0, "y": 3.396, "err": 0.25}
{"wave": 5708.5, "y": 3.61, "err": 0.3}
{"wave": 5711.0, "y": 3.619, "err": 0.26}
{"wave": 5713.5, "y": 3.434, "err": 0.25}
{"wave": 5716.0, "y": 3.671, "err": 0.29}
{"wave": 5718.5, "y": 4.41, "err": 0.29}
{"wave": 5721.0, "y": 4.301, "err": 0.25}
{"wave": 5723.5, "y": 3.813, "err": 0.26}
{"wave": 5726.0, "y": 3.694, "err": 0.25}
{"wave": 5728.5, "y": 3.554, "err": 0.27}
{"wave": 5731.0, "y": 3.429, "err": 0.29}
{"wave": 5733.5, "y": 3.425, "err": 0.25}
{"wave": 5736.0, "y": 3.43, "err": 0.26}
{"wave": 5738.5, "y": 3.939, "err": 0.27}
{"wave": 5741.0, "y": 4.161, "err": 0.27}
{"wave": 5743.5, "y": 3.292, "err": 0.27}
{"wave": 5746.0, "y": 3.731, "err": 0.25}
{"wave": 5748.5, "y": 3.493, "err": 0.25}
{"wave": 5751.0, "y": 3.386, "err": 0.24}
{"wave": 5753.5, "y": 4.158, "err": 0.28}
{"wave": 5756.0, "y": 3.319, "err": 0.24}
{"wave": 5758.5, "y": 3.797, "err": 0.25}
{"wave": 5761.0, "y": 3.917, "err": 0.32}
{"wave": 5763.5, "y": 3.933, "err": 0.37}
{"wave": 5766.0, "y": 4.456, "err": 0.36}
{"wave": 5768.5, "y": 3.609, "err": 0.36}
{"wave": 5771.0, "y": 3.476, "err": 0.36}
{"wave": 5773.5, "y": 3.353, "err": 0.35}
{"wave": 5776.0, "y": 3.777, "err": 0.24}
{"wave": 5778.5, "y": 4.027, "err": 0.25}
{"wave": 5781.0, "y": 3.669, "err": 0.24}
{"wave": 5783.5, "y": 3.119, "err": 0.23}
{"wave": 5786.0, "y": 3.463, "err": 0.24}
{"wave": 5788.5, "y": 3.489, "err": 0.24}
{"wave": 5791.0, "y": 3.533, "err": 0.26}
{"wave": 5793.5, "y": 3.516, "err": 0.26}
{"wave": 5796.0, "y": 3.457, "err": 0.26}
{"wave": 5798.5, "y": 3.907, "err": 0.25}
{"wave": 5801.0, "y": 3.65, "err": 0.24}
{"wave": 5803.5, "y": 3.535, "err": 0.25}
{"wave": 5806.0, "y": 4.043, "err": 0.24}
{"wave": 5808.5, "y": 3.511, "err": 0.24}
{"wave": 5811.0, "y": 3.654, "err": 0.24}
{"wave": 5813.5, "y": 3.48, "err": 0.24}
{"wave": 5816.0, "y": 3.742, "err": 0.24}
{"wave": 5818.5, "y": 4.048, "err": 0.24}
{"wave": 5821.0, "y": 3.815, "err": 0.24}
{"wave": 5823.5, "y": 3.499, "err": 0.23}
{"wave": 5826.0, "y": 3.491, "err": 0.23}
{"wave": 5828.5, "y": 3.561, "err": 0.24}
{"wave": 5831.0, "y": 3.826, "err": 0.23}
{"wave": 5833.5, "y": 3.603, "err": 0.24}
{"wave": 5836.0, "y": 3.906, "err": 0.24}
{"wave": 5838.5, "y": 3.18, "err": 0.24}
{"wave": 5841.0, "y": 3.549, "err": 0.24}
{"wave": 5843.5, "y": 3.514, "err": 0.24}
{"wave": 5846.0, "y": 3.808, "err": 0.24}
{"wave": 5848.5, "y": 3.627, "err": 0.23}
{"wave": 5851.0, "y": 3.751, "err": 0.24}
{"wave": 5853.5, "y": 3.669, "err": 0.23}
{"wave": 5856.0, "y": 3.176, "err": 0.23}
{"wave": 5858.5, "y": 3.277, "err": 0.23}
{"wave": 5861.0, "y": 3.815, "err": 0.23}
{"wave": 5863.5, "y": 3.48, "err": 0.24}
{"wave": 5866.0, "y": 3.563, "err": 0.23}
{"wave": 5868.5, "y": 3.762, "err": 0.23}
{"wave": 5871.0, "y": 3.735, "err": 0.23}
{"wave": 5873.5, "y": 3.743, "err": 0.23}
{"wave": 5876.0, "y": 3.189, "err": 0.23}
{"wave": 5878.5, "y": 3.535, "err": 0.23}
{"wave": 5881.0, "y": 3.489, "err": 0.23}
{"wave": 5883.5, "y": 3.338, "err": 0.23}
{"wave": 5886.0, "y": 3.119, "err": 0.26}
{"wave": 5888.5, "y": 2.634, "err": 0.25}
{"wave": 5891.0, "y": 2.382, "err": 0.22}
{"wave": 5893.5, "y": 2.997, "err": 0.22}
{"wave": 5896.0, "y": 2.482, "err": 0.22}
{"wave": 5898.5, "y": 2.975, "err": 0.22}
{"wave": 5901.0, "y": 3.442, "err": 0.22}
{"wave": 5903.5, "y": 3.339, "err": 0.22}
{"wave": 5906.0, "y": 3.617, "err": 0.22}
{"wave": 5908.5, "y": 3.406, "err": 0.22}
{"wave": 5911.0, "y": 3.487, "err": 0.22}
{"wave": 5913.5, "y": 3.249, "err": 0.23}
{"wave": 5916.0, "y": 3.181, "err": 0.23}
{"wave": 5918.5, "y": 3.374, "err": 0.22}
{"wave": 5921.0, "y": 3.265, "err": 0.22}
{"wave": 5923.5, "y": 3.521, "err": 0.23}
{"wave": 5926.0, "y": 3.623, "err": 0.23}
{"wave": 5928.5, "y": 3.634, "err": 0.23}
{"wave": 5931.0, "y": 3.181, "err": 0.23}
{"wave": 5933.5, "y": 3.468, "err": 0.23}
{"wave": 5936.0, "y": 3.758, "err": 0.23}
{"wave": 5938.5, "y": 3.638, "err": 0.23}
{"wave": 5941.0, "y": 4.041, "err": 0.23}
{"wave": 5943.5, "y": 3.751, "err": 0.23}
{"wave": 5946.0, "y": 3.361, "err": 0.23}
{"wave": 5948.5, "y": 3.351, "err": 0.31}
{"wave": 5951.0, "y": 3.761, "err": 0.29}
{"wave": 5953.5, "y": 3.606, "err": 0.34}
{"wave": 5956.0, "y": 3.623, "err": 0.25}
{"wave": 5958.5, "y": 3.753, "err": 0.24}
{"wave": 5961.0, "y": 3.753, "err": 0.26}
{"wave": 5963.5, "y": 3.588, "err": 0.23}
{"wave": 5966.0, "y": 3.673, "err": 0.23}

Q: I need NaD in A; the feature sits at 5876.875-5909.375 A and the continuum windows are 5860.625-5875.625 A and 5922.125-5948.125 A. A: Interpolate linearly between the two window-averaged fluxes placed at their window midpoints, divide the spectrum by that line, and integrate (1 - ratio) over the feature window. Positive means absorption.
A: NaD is 4.4 A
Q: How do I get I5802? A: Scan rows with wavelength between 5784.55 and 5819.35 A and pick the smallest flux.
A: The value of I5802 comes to 3.457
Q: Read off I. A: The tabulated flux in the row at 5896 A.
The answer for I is 2.482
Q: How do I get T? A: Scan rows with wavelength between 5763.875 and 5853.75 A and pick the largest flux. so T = 4.456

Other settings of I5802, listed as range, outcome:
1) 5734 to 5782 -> 3.292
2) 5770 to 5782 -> 3.353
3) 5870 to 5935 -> 2.382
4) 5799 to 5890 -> 2.634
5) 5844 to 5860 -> 3.176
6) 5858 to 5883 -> 3.189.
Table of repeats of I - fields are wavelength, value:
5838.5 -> 3.18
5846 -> 3.808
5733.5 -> 3.425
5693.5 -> 3.852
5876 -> 3.189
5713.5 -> 3.434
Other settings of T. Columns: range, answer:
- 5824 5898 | 3.906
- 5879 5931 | 3.634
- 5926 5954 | 4.041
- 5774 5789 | 4.027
